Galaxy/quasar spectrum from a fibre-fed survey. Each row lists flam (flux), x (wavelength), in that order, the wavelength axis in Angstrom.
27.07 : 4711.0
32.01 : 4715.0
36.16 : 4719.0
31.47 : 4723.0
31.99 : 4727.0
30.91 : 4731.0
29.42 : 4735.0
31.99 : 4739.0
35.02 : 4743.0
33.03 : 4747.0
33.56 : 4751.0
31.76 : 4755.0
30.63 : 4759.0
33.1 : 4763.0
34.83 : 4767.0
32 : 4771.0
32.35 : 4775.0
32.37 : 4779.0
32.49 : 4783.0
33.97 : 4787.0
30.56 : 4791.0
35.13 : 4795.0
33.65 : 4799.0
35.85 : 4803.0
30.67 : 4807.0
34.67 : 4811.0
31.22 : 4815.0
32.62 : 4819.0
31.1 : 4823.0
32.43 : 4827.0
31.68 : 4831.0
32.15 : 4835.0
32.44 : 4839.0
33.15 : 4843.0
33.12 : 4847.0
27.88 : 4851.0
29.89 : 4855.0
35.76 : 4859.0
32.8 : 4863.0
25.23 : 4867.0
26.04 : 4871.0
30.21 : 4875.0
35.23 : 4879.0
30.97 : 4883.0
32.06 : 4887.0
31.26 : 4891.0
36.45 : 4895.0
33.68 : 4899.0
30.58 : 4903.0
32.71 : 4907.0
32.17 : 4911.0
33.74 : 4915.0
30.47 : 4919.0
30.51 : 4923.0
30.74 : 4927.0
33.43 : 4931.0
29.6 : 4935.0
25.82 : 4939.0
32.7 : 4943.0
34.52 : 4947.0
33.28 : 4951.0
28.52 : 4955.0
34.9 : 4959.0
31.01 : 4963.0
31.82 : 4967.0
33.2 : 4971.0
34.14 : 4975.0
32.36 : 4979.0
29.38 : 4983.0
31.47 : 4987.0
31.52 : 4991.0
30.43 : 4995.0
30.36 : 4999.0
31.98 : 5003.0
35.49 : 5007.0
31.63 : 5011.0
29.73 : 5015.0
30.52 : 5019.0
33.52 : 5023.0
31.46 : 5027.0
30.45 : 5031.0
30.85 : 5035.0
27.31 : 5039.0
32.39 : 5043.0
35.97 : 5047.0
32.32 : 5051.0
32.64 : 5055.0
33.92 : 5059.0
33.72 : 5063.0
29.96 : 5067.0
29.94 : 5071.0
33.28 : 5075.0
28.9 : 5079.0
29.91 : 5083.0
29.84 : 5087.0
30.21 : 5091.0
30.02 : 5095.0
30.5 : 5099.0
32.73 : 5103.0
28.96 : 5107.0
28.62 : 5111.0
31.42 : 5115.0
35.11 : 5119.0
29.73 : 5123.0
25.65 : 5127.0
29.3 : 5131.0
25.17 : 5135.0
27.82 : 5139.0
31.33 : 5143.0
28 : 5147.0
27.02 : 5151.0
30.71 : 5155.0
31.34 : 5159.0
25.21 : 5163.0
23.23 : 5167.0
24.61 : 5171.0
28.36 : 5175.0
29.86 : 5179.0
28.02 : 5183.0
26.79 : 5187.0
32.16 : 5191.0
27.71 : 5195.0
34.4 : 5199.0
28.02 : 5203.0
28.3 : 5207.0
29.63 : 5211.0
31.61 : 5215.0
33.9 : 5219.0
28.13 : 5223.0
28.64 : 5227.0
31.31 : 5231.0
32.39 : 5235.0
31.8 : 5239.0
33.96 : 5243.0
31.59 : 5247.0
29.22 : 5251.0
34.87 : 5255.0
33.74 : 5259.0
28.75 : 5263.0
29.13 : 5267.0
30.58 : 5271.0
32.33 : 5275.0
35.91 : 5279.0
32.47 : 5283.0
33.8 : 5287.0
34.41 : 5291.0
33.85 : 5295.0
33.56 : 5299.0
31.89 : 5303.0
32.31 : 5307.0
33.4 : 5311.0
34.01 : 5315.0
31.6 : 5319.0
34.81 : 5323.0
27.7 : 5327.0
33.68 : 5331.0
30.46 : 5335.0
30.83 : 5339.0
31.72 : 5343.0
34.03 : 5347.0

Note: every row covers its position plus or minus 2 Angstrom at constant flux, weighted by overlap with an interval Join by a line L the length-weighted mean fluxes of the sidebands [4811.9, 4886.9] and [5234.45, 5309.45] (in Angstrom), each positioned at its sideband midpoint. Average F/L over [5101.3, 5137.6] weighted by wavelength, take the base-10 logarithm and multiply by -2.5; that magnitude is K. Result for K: 0.088 mag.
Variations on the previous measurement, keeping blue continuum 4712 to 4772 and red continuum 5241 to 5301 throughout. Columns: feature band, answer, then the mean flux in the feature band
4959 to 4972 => 0.004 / 32.4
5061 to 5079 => 0.037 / 31.4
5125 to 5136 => 0.208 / 26.8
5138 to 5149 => 0.118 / 29.2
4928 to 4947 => 0.056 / 30.8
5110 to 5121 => 0.017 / 32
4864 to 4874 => 0.208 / 26.8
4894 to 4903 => -0.047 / 33.9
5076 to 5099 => 0.088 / 30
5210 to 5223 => 0.041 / 31.3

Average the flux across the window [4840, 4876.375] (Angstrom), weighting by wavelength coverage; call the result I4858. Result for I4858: 30.5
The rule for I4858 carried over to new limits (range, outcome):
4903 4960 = 31.6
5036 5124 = 31.3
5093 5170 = 29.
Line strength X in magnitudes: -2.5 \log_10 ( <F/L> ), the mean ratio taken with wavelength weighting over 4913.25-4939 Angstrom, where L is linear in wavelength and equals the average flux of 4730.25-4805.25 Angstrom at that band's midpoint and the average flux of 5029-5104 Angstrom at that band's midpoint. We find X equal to 0.04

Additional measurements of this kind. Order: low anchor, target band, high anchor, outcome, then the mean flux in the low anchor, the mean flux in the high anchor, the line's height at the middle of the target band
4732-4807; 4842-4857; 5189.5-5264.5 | 0.06 mag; 32.8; 31.1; 32.5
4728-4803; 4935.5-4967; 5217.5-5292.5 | 0.03 mag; 32.7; 31.9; 32.4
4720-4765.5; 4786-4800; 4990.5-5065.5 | -0.04 mag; 32.2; 31.9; 32.1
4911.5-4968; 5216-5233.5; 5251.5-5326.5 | 0.06 mag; 31.5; 32.7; 32.5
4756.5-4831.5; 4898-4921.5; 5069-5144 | -0.02 mag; 32.7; 29.9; 31.7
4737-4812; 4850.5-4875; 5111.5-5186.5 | 0.08 mag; 33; 28.4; 31.9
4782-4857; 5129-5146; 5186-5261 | 0.11 mag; 32.3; 31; 31.3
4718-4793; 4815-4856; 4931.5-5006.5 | 0.02 mag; 32.5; 31.6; 32.1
